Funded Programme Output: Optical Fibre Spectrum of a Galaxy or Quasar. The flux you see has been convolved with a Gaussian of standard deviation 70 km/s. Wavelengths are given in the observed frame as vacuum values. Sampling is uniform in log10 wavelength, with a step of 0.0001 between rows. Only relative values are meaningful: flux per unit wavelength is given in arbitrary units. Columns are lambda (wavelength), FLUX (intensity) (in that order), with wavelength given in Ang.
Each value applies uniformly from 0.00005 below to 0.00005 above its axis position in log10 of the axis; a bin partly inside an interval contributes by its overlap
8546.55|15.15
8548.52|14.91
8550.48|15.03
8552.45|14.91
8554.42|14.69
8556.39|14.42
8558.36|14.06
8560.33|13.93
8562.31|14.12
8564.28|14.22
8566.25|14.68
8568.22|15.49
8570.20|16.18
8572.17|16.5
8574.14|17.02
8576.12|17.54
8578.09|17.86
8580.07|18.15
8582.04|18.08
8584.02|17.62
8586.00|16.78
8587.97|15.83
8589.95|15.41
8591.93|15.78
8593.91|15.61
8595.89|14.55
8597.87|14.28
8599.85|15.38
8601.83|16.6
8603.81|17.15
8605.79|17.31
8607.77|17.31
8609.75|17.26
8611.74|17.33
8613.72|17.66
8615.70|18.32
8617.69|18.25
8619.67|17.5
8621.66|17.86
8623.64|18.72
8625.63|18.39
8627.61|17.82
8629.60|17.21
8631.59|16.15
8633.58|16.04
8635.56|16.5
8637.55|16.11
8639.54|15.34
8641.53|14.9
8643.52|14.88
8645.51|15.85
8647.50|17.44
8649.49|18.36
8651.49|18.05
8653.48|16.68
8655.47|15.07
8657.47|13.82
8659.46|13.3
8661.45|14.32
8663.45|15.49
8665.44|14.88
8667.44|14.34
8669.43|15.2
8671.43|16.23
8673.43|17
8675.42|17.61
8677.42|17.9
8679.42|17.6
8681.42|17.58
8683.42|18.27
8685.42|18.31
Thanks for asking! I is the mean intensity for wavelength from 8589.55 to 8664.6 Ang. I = 16.4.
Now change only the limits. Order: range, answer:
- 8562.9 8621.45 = 16.6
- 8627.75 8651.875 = 16.4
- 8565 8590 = 16.7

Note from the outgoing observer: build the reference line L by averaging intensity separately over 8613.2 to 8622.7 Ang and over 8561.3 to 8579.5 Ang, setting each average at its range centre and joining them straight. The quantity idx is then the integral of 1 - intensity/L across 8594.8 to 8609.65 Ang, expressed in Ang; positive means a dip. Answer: 1.0 Ang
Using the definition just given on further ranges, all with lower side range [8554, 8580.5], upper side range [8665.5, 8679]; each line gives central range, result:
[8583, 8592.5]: -0.34 Ang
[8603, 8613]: -0.88 Ang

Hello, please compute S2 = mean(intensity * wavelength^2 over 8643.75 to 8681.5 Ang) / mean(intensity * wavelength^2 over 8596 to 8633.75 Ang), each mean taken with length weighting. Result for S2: 0.9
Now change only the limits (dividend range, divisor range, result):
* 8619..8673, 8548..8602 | 1.05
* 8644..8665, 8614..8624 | 0.88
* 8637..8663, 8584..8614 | 0.97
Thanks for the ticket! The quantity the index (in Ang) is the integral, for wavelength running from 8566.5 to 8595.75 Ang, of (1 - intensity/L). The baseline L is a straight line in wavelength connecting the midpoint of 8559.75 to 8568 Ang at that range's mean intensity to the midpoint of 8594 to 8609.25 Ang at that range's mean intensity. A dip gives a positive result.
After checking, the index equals -2.8 Ang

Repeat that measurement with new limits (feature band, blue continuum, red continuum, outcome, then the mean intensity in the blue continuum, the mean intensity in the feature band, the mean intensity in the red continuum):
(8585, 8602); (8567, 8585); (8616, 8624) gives 1.9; 17.1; 15.5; 18.1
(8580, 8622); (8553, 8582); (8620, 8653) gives -1.3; 15.7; 16.8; 16.9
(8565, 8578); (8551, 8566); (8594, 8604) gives -1.4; 14.4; 16.3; 15.5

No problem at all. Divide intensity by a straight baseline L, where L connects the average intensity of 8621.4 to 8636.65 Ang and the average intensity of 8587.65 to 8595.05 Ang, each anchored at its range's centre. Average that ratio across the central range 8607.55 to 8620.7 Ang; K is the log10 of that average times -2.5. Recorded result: -0.07 mag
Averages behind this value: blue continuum 15.6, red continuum 17.3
